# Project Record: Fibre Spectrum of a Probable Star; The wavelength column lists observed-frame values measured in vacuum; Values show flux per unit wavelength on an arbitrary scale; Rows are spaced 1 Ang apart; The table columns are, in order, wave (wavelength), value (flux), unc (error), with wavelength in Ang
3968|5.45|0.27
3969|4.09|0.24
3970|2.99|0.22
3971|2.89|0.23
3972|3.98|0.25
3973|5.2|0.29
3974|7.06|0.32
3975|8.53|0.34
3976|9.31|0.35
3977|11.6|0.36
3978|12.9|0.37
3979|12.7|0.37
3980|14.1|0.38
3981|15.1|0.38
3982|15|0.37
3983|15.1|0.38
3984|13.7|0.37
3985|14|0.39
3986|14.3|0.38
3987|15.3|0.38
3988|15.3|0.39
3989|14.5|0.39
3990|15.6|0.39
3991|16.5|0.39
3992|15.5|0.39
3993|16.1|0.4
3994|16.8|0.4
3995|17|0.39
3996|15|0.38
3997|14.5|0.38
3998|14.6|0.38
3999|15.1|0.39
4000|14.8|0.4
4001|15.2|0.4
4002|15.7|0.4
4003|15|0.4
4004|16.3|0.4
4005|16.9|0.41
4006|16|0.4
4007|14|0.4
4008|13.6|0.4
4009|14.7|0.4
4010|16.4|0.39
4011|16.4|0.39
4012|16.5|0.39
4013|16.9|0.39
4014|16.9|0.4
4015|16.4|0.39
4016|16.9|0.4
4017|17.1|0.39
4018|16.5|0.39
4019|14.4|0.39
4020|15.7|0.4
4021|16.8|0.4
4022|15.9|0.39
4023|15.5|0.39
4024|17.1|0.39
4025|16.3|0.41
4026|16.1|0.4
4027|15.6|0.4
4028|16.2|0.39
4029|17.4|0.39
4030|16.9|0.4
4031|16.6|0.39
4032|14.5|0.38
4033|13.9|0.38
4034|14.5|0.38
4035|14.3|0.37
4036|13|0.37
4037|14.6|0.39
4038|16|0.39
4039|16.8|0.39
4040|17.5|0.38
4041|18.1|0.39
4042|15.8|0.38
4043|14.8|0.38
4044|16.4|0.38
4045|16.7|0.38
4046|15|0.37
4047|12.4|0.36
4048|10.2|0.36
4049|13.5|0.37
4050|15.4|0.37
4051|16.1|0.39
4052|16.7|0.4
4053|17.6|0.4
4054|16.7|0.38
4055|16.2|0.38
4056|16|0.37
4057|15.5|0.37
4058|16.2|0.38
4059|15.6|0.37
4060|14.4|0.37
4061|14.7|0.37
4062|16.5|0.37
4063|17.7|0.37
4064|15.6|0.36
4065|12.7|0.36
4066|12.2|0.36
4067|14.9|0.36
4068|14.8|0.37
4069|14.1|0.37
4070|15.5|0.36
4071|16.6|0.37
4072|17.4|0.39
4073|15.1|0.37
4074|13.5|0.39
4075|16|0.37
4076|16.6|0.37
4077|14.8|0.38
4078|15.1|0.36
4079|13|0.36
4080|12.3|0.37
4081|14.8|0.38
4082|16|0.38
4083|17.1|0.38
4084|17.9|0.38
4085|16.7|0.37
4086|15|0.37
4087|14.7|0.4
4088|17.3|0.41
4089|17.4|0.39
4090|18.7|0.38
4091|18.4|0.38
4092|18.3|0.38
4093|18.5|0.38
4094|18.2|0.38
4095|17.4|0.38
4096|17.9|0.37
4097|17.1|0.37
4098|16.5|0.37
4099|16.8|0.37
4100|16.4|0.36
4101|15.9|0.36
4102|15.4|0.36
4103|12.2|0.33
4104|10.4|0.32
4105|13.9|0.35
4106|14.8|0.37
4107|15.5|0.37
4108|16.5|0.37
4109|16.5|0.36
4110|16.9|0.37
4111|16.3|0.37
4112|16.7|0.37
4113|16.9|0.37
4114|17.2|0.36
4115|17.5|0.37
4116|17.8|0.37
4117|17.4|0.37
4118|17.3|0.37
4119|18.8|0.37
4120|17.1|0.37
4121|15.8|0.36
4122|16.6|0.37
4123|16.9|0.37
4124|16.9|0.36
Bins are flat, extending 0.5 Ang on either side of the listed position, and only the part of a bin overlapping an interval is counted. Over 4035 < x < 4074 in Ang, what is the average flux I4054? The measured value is 15.4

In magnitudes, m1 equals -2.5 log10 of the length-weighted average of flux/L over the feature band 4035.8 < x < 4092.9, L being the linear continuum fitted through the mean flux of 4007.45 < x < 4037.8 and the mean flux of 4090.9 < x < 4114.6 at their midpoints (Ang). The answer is 0.03 mag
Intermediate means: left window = 15.8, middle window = 15.6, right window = 16.2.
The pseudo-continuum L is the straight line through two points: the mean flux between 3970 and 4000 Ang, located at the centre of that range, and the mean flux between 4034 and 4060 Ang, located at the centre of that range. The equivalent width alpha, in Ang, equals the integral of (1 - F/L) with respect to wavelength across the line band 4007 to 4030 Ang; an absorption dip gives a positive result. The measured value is -3.0 Ang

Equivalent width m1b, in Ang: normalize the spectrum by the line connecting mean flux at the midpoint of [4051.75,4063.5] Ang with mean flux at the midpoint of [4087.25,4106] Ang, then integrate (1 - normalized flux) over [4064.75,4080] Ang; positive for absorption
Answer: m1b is 1.4 Ang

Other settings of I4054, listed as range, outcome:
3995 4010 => 15.2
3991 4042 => 15.8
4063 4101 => 16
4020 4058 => 15.6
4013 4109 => 15.7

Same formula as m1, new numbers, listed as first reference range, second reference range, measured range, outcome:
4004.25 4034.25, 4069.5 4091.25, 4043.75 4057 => 0.044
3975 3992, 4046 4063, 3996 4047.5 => -0.074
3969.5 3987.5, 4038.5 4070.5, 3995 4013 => -0.245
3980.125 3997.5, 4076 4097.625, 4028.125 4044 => 0.011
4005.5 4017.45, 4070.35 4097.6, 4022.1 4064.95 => 0.037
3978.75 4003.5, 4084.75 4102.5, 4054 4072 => 0.075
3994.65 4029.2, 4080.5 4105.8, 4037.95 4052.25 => 0.046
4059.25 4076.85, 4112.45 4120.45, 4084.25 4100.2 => -0.057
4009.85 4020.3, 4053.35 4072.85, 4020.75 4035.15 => 0.019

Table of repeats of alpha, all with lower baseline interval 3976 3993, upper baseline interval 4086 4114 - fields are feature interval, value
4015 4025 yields -0.85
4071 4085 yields 0.45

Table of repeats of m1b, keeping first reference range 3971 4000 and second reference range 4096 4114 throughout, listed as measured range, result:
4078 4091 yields -0.6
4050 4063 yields -1.2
